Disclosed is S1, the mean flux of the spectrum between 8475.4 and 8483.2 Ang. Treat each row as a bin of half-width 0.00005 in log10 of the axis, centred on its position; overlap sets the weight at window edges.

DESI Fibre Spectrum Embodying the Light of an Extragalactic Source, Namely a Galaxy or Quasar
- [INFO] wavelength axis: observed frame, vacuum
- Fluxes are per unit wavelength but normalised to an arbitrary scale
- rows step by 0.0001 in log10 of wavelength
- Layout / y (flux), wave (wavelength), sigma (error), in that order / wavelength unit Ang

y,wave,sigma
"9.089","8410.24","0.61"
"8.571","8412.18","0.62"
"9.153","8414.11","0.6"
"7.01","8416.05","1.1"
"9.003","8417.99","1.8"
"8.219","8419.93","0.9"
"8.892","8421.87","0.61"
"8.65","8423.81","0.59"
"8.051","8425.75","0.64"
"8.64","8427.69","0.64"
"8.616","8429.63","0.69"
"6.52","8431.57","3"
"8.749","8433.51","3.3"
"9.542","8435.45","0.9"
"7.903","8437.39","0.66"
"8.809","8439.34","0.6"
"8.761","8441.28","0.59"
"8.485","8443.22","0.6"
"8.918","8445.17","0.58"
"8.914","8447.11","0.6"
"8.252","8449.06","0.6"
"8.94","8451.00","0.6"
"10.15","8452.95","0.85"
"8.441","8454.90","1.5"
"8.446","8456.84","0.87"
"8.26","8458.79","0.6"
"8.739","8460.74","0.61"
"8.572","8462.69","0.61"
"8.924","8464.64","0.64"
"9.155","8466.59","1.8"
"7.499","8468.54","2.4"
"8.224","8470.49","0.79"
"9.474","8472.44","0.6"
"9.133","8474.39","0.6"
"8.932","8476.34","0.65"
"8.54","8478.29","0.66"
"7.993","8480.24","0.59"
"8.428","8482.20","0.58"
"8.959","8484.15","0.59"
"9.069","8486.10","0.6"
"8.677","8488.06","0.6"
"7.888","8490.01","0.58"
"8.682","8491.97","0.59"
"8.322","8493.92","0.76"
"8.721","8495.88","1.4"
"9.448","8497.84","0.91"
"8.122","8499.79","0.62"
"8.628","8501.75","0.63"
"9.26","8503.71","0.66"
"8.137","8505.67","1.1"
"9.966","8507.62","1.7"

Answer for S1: 8.47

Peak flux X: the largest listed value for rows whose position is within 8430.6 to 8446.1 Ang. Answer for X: 9.542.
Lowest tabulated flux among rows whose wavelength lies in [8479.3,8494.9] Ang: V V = 7.888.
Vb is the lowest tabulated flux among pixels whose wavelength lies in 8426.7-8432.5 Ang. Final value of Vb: 6.52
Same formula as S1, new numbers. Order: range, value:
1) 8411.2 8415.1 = 8.86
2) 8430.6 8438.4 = 8.18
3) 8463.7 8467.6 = 9.02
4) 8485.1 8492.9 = 8.58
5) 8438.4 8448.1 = 8.78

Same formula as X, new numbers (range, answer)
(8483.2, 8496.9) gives 9.069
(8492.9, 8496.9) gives 8.721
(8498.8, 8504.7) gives 9.26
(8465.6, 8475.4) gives 9.474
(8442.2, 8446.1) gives 8.918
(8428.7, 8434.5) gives 8.749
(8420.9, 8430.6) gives 8.892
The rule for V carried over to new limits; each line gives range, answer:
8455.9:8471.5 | 7.499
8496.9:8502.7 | 8.122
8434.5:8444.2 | 7.903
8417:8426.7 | 8.051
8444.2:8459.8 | 8.252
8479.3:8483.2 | 7.993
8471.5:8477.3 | 8.932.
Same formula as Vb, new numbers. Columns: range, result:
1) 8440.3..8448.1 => 8.485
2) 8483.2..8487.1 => 8.959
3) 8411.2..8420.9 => 7.01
